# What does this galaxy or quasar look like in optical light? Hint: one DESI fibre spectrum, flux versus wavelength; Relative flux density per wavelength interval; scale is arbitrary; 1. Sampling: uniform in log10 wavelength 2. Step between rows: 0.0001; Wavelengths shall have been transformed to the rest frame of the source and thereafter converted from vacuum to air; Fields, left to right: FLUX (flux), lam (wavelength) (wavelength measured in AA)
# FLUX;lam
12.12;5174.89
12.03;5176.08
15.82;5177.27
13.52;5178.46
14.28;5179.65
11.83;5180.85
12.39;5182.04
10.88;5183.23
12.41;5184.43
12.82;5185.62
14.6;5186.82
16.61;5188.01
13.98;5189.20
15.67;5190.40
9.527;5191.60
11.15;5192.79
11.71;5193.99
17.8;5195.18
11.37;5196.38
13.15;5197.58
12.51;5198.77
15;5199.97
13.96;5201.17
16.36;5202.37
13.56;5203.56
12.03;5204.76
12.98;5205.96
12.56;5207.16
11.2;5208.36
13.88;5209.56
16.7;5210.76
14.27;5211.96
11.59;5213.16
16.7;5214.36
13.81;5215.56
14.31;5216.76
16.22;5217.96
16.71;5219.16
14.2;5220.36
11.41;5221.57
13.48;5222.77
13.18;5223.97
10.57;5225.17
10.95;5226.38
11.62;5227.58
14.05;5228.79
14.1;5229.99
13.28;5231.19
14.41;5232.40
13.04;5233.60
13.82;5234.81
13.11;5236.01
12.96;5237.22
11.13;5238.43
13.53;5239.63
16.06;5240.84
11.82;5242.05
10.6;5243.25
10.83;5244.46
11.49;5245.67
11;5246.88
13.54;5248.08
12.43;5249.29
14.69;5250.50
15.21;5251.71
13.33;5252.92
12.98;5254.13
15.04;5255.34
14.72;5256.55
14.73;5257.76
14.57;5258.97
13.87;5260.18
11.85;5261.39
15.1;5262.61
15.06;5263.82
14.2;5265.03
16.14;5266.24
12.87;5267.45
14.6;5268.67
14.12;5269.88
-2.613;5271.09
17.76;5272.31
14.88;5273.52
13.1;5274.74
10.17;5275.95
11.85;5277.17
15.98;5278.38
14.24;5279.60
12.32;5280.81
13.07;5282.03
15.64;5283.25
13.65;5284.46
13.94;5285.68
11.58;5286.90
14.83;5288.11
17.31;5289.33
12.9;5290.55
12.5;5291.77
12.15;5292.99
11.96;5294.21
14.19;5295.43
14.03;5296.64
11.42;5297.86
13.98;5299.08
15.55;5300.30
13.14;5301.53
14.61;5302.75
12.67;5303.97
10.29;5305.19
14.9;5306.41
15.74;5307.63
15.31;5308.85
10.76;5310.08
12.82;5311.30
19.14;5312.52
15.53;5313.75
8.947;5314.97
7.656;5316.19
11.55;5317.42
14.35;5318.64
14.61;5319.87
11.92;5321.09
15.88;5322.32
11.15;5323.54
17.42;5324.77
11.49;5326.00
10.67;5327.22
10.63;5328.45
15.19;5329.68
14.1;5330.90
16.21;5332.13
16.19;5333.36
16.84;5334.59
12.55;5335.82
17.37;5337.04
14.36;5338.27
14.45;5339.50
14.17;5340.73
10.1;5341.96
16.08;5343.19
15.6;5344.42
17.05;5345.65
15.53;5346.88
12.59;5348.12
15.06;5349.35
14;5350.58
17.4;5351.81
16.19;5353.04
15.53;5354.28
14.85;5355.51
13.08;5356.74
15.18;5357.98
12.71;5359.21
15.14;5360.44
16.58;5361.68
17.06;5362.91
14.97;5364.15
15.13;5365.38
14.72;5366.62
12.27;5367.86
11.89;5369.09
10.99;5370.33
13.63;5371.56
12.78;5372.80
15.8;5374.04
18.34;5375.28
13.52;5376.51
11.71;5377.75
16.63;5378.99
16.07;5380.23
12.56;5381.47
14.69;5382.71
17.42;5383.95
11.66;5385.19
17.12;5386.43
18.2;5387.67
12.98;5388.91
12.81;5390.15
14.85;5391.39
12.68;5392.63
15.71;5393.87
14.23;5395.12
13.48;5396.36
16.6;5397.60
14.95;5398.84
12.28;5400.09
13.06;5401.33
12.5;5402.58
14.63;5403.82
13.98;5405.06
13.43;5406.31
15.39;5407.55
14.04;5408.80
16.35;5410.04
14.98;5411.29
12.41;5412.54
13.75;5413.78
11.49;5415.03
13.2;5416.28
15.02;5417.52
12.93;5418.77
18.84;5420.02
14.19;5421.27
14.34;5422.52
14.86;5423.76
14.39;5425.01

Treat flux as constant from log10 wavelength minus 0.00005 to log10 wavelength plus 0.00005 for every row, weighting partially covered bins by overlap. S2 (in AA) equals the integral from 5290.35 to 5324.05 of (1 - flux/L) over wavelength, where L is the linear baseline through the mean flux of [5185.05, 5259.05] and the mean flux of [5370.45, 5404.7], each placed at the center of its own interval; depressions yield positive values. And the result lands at 1.79 AA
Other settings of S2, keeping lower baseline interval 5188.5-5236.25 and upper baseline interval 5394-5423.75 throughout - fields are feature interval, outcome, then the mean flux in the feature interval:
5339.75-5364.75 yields -1.65 AA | 14.9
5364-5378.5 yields 0.29 AA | 13.8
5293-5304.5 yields 0.32 AA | 13.4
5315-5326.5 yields 0.99 AA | 12.7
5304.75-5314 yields -0.32 AA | 14.3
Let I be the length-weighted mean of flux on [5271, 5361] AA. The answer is 13.8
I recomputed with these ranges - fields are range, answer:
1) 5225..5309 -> 13.3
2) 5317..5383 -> 14.4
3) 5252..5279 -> 13.4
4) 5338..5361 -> 14.7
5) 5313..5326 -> 12.9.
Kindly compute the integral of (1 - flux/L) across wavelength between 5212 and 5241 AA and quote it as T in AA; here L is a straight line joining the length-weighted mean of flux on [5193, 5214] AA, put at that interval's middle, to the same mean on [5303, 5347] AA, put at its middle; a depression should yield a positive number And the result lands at 0.3 AA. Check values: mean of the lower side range 13.6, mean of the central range 13.5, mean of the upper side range 13.9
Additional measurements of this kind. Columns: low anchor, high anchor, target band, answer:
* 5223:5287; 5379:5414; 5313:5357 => -0.7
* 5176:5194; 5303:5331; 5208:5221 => -1.4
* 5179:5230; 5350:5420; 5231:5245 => 0.8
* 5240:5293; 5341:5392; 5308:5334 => 1.1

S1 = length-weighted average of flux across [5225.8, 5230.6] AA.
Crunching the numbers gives 12.7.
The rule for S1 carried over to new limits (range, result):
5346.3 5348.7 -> 14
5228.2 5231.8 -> 13.8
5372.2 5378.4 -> 14.4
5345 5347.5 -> 16.3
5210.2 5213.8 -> 14.2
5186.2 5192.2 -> 14.1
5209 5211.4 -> 15.3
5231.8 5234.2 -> 13.8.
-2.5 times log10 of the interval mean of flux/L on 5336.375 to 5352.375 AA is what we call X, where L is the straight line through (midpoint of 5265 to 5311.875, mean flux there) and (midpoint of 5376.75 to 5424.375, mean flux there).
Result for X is -0.081 mag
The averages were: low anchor 13.3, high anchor 14.4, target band 14.9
